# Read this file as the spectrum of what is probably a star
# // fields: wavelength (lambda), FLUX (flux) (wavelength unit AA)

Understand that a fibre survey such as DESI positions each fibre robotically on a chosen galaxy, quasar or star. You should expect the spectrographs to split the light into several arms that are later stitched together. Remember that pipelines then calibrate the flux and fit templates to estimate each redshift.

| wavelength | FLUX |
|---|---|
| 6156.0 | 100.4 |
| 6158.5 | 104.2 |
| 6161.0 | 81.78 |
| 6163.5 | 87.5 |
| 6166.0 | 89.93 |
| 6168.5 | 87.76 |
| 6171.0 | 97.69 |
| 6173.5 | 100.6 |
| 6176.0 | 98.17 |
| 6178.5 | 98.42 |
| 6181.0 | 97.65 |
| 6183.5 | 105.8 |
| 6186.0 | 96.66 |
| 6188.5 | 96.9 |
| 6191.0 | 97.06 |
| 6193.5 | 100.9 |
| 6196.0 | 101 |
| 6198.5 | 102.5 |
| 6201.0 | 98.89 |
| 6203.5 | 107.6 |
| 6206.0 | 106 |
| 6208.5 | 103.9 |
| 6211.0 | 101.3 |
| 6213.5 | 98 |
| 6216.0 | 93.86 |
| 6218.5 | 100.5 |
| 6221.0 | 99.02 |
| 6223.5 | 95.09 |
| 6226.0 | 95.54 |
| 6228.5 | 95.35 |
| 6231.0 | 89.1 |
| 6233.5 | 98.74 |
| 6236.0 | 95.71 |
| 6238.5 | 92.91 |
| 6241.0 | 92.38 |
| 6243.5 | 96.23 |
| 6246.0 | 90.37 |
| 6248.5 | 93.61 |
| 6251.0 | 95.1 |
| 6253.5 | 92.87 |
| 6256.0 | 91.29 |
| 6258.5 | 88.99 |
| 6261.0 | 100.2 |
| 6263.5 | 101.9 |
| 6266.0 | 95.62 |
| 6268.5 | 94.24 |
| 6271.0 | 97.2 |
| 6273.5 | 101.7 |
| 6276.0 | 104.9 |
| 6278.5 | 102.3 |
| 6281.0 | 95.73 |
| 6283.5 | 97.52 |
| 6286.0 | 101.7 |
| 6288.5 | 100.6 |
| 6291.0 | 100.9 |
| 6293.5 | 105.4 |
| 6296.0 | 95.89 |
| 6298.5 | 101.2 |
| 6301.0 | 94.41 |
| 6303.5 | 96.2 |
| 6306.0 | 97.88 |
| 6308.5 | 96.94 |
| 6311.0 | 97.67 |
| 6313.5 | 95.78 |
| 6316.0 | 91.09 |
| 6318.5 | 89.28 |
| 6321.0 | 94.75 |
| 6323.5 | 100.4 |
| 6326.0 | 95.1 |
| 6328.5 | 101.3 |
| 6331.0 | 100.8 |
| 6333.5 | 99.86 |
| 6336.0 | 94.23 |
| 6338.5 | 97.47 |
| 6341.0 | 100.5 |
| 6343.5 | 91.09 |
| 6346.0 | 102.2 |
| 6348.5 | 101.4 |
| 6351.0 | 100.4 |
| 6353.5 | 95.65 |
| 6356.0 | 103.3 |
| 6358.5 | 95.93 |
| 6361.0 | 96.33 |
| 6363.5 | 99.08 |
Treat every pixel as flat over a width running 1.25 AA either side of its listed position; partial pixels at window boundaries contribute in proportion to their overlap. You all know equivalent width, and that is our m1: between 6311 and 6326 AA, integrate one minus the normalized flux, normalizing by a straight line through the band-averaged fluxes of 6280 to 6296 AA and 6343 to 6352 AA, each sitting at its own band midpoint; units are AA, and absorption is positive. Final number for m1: 0.76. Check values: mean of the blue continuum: 100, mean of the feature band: 94.6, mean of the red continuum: 99.4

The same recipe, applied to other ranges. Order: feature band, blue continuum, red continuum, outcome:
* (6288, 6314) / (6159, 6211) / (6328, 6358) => 0.1 AA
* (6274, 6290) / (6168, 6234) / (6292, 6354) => -0.4 AA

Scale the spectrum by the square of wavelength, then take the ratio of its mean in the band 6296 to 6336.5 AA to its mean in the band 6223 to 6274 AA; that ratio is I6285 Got 1.04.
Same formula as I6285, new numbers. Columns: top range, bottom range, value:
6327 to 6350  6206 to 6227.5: 1.04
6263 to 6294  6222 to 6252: 1.07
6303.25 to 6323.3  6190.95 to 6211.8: 0.96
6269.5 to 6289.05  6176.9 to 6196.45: 1.04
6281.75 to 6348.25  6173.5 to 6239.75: 1.02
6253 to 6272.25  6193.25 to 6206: 0.95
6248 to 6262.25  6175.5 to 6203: 0.96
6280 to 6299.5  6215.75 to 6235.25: 1.06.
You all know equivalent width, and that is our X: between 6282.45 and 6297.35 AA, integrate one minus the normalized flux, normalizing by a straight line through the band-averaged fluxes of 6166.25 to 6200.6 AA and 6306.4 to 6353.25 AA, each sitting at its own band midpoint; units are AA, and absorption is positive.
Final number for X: -0.4 AA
